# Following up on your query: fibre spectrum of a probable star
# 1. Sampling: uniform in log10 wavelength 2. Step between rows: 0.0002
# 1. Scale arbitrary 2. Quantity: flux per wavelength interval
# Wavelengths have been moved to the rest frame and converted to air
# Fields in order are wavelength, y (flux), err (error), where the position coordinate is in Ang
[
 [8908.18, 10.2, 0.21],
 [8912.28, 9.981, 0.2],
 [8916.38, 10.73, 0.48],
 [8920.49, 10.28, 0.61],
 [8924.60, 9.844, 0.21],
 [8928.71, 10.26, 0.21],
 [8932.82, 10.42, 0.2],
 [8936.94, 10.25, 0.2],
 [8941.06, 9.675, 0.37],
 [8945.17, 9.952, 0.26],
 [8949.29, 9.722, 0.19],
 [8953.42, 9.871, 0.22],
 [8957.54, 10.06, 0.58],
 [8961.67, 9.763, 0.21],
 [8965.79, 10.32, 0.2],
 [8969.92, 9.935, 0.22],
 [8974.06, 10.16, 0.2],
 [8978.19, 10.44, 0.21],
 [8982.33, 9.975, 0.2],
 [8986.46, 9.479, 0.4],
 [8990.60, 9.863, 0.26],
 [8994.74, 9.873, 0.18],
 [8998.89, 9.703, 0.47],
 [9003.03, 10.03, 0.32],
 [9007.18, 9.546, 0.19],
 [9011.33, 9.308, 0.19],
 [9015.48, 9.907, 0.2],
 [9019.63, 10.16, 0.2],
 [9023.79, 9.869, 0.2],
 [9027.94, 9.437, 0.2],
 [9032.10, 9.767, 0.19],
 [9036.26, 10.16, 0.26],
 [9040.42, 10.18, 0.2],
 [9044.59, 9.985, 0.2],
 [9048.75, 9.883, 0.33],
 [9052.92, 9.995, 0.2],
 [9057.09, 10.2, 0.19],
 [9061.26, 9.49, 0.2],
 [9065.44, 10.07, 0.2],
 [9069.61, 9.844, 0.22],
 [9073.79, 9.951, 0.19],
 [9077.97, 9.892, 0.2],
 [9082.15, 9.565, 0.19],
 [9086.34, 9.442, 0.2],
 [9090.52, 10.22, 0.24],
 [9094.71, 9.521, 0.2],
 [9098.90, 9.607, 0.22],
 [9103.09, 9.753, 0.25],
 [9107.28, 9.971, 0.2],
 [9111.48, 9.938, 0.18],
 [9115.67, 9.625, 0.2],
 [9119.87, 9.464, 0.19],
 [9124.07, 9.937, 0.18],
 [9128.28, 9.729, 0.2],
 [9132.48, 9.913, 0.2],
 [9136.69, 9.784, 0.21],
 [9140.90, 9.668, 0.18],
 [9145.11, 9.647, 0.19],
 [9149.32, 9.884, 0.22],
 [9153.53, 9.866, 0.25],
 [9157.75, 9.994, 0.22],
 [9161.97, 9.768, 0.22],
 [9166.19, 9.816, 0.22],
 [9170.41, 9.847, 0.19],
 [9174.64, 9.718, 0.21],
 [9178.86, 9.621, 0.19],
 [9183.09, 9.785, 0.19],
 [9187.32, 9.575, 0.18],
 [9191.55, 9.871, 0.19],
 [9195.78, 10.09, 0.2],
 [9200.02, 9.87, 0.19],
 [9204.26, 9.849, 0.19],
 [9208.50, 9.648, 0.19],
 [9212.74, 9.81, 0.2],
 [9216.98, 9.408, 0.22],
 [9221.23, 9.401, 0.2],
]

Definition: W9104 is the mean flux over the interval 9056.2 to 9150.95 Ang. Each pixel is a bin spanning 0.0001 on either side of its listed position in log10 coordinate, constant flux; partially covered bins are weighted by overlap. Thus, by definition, 9.78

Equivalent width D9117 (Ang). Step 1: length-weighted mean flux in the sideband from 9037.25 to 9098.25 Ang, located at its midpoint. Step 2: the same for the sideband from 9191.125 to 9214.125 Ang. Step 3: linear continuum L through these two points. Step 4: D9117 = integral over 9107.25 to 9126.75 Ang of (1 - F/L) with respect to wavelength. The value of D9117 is 0.2 Ang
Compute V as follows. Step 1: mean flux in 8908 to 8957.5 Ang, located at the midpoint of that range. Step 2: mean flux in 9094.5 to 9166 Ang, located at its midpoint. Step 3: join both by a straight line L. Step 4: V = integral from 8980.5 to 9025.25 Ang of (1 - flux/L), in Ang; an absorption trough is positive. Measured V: 0.86 Ang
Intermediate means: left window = 10.1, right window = 9.78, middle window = 9.79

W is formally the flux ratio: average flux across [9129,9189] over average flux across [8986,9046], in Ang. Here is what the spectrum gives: 1.00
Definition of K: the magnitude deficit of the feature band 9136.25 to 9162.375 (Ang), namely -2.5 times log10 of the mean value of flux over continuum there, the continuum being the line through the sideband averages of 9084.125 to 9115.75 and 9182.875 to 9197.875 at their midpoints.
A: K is 0.00 mag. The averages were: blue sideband 9.77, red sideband 9.84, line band 9.81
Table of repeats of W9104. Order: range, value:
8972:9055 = 9.89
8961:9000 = 9.96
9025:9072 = 9.91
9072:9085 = 9.77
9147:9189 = 9.79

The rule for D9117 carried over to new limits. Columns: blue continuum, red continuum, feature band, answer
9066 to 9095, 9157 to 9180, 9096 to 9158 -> 0.1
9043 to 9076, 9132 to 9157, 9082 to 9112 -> 0.3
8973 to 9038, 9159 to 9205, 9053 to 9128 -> 0.2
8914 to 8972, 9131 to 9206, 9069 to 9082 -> 0.1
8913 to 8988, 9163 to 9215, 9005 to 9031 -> 0.7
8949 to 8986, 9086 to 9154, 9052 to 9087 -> 0.1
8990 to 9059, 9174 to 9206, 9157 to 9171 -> 0.0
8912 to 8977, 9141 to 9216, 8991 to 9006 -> 0.3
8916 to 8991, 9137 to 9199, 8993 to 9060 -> 0.6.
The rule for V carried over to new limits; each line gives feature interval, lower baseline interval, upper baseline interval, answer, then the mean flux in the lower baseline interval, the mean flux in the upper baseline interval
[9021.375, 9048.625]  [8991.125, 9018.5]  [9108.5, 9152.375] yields -0.4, 9.75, 9.77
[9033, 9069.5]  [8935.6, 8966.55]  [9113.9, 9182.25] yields -0.5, 9.93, 9.77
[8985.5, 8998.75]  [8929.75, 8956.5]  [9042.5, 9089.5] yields 0.2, 9.99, 9.85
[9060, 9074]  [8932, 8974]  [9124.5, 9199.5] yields 0.1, 9.99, 9.8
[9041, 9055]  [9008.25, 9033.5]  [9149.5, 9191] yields -0.3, 9.73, 9.79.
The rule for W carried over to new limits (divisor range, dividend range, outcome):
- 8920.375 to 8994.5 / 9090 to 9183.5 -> 0.98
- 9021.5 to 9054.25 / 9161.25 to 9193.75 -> 0.98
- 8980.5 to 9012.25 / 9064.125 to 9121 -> 1.00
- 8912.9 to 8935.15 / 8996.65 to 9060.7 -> 0.96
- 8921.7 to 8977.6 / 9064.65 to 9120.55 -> 0.97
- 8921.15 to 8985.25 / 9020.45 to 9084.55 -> 0.98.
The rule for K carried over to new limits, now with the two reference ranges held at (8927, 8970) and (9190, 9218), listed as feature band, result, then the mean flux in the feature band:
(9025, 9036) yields 0.03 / 9.72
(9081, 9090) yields 0.03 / 9.62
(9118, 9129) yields 0.02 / 9.71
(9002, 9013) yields 0.04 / 9.6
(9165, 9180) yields 0.01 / 9.76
